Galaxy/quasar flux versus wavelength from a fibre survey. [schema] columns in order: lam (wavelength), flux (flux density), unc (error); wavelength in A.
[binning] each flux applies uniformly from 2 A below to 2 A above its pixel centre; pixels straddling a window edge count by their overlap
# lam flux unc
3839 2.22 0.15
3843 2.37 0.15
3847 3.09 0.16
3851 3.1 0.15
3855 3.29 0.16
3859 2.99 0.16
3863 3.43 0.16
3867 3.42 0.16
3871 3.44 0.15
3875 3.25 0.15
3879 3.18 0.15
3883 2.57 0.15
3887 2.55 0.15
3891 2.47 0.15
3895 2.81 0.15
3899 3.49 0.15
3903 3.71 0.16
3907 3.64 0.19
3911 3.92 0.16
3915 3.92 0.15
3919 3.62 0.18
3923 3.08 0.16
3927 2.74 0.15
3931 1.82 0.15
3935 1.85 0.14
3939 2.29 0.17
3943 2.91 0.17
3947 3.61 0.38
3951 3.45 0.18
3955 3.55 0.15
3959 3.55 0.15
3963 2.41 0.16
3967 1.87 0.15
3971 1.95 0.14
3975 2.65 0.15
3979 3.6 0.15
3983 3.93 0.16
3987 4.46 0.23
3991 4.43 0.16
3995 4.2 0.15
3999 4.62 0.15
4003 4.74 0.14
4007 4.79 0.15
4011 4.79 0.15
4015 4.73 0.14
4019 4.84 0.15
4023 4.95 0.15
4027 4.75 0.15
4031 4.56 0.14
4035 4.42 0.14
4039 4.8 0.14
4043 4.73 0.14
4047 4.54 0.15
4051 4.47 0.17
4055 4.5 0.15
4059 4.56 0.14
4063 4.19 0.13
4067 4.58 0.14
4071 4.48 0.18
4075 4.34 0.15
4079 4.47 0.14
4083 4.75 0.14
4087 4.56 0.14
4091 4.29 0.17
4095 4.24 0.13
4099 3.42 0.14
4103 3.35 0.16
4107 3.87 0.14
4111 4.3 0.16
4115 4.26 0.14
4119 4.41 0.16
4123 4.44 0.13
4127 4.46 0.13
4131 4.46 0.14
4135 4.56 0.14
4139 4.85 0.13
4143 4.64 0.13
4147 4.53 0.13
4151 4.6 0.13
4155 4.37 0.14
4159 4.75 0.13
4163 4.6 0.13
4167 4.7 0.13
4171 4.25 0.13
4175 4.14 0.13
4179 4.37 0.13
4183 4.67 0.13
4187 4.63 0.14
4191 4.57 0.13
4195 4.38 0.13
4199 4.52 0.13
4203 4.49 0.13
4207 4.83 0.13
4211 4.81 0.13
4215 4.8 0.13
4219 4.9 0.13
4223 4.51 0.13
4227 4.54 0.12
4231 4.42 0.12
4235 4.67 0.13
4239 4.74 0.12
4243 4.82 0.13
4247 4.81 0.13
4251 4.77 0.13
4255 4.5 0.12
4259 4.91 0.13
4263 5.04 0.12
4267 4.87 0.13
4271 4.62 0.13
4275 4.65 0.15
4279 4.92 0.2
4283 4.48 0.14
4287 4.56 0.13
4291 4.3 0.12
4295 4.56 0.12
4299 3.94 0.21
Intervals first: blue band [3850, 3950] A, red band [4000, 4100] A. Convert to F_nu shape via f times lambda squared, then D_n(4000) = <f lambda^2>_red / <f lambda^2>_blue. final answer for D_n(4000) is 1.6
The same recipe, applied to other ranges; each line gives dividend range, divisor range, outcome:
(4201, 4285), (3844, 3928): 1.75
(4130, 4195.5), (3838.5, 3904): 1.73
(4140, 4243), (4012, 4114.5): 1.10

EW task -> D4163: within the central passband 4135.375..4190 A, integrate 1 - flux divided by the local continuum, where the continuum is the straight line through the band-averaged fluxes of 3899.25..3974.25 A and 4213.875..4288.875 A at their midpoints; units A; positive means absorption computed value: -4.2 A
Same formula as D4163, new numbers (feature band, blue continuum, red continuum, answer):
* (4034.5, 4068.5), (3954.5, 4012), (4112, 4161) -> -4.01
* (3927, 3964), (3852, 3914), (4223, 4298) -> 6.75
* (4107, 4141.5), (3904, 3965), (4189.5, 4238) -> -2.49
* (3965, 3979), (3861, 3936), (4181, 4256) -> 4.48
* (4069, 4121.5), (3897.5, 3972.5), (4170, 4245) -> -3.67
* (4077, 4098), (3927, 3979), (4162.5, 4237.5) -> -3.94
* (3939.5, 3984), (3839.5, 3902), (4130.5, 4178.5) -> 6.42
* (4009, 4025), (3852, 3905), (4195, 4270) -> -4.63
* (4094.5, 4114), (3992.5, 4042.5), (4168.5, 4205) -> 3.15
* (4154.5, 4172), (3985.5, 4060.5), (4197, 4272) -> 0.45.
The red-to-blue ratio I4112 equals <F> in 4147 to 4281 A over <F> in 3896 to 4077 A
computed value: 1.2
